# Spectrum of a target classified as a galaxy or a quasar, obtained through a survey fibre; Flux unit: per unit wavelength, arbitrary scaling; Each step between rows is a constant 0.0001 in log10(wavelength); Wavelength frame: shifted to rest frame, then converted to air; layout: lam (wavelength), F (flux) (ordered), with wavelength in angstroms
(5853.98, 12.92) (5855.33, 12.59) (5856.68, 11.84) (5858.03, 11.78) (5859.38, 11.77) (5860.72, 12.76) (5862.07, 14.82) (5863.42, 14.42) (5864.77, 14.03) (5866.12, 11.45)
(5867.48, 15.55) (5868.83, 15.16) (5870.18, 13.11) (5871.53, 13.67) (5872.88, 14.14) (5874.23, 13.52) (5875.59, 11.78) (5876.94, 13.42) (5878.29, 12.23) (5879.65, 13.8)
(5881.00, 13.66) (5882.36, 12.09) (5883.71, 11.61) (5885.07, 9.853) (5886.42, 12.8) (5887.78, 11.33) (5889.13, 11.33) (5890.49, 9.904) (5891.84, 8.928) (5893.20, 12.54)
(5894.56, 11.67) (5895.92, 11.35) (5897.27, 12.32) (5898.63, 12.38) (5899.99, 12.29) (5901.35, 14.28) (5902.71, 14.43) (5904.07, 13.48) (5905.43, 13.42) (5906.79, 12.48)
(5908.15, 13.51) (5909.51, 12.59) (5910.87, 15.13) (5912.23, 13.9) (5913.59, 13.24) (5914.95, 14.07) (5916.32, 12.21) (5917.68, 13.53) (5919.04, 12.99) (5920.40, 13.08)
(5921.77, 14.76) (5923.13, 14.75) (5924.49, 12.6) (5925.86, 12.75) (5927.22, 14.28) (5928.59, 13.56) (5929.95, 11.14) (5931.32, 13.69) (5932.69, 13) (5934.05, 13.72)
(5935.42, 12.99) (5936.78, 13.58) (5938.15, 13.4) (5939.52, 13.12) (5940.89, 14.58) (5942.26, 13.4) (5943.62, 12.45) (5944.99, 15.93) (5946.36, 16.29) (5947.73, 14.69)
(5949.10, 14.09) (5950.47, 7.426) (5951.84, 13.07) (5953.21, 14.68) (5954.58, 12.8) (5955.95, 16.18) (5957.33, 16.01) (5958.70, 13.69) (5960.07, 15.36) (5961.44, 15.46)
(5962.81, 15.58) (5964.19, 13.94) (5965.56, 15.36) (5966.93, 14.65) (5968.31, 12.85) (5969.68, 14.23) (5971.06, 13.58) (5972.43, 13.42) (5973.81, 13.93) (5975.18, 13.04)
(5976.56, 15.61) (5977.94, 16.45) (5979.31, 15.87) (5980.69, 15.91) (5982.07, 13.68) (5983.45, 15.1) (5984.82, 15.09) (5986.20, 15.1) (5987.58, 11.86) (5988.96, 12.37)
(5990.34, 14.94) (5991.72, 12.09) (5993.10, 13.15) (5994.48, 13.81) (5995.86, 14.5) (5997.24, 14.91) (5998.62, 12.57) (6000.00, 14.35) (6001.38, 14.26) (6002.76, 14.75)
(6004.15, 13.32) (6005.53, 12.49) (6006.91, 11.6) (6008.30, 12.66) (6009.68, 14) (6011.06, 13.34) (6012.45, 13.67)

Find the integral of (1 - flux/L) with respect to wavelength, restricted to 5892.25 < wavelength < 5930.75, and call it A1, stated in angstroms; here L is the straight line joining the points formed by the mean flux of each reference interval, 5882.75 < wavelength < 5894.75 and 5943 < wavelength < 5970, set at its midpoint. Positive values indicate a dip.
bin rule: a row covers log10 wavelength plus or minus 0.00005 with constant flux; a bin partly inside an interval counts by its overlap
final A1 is -3.13 angstroms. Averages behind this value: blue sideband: 11.1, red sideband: 14.2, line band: 13.1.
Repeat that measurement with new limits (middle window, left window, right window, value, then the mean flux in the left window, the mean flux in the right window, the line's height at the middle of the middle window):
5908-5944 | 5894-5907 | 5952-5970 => 0.4 angstroms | 12.8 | 14.6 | 13.6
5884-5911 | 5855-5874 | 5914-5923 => 2.5 angstroms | 13.4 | 13.5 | 13.5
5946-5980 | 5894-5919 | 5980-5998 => -1.4 angstroms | 13.1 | 14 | 13.7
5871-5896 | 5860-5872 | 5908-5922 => 3.0 angstroms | 13.9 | 13.5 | 13.8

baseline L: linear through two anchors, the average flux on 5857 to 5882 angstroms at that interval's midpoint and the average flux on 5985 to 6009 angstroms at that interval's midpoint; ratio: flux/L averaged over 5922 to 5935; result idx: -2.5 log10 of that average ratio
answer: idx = 0.007 mag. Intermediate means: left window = 13.4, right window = 13.5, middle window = 13.3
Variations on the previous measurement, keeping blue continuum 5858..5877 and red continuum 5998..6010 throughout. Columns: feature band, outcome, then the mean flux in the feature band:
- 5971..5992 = -0.08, 14.3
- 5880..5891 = 0.16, 11.7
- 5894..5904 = 0.06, 12.7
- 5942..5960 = -0.05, 14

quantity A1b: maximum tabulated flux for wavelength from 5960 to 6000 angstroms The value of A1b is 16.45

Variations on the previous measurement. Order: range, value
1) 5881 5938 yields 15.13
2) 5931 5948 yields 16.29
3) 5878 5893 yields 13.8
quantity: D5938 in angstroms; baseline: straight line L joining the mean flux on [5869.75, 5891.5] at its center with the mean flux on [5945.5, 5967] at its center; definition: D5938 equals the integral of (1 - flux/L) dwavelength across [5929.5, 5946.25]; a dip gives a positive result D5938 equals 0.4 angstroms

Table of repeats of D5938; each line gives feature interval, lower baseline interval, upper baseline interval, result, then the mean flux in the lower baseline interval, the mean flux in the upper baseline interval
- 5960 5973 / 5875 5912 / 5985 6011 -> -1.2 angstroms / 12.4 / 13.5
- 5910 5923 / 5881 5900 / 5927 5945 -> -1.2 angstroms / 11.5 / 13.4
